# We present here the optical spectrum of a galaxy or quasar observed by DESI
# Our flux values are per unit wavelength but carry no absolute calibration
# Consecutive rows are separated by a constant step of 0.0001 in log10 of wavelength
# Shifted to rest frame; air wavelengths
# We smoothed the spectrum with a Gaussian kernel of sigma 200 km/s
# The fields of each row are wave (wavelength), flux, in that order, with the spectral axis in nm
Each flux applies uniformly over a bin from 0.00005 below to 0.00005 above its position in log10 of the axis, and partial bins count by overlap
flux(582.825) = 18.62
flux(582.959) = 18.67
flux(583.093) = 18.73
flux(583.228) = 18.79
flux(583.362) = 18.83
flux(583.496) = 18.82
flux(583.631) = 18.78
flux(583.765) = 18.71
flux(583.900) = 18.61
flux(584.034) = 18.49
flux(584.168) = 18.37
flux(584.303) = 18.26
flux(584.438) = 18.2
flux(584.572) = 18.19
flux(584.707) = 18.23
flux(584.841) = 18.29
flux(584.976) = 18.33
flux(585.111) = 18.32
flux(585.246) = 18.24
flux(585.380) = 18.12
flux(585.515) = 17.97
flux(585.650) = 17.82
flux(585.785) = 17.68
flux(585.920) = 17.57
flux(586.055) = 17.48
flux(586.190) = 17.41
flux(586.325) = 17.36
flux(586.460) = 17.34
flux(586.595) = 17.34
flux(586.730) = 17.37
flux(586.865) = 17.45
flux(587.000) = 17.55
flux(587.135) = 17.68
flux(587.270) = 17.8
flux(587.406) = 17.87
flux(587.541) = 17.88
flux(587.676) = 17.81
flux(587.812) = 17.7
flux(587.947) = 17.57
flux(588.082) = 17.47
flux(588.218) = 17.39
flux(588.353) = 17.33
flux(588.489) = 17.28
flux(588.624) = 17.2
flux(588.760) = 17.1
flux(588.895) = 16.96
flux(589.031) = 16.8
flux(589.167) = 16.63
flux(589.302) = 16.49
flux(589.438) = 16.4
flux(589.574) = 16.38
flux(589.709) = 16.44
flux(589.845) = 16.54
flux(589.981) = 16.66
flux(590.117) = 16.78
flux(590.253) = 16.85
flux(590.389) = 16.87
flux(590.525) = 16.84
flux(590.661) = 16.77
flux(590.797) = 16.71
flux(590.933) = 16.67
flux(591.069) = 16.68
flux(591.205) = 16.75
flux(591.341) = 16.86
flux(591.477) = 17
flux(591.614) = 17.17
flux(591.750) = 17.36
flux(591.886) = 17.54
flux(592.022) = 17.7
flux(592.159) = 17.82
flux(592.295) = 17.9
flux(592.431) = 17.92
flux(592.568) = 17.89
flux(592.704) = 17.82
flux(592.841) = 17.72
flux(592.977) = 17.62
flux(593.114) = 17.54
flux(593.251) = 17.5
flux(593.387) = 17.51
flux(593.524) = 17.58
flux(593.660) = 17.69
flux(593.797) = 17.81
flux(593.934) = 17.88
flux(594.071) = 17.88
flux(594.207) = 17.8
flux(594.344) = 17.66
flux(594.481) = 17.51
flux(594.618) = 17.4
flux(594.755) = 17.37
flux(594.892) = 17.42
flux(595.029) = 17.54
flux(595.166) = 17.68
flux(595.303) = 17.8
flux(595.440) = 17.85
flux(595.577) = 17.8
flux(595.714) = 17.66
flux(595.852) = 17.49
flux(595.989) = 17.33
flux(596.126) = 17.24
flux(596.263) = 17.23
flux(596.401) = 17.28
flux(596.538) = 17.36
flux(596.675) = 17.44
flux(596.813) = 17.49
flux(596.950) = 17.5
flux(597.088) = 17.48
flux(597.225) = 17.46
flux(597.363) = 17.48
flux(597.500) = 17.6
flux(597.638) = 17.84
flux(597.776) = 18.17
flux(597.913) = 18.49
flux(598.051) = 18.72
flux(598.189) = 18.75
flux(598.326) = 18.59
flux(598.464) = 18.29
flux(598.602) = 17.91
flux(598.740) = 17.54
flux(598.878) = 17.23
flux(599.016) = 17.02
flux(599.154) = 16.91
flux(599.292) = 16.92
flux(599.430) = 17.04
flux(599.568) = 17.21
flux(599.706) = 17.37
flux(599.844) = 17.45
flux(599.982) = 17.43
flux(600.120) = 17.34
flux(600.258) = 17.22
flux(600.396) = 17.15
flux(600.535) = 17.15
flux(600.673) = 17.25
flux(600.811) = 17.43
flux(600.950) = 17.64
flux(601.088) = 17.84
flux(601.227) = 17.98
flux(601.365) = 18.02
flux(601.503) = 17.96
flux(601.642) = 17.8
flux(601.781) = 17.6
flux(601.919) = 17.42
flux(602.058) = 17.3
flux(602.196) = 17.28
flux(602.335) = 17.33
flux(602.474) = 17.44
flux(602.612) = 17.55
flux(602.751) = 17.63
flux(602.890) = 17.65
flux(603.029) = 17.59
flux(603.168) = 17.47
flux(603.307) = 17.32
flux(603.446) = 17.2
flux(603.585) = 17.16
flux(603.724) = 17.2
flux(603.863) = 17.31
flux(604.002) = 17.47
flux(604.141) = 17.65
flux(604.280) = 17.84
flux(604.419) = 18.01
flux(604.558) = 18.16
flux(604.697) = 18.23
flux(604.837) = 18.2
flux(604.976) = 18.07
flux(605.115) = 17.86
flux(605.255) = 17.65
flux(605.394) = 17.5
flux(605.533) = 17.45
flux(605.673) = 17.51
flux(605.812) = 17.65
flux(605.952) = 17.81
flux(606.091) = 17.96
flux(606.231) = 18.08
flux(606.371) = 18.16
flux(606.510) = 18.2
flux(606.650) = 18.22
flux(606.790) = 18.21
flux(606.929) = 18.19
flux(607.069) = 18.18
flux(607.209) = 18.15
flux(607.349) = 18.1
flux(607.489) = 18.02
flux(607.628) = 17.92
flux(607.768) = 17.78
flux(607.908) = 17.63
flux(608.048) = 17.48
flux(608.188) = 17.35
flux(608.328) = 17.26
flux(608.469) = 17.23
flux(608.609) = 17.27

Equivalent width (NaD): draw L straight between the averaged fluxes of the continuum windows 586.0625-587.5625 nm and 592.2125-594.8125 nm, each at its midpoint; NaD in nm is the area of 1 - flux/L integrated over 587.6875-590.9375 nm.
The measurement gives 0.12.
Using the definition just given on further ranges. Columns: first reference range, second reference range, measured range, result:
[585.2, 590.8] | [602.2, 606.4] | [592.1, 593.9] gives -0.03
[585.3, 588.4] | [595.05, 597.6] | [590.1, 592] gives 0.07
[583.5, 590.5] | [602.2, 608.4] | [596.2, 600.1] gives 0.01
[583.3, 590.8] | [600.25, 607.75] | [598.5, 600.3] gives 0.04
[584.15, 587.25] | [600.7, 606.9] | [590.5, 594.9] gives 0.09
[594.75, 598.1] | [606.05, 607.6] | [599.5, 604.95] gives 0.11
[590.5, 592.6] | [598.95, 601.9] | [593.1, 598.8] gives -0.13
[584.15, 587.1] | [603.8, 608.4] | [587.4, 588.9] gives 0.03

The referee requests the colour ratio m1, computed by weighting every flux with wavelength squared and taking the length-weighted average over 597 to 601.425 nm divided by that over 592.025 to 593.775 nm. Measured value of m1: 1.02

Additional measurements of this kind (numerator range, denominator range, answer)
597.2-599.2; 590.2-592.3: 1.07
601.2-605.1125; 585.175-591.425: 1.08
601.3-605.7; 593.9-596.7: 1.03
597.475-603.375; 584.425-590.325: 1.06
